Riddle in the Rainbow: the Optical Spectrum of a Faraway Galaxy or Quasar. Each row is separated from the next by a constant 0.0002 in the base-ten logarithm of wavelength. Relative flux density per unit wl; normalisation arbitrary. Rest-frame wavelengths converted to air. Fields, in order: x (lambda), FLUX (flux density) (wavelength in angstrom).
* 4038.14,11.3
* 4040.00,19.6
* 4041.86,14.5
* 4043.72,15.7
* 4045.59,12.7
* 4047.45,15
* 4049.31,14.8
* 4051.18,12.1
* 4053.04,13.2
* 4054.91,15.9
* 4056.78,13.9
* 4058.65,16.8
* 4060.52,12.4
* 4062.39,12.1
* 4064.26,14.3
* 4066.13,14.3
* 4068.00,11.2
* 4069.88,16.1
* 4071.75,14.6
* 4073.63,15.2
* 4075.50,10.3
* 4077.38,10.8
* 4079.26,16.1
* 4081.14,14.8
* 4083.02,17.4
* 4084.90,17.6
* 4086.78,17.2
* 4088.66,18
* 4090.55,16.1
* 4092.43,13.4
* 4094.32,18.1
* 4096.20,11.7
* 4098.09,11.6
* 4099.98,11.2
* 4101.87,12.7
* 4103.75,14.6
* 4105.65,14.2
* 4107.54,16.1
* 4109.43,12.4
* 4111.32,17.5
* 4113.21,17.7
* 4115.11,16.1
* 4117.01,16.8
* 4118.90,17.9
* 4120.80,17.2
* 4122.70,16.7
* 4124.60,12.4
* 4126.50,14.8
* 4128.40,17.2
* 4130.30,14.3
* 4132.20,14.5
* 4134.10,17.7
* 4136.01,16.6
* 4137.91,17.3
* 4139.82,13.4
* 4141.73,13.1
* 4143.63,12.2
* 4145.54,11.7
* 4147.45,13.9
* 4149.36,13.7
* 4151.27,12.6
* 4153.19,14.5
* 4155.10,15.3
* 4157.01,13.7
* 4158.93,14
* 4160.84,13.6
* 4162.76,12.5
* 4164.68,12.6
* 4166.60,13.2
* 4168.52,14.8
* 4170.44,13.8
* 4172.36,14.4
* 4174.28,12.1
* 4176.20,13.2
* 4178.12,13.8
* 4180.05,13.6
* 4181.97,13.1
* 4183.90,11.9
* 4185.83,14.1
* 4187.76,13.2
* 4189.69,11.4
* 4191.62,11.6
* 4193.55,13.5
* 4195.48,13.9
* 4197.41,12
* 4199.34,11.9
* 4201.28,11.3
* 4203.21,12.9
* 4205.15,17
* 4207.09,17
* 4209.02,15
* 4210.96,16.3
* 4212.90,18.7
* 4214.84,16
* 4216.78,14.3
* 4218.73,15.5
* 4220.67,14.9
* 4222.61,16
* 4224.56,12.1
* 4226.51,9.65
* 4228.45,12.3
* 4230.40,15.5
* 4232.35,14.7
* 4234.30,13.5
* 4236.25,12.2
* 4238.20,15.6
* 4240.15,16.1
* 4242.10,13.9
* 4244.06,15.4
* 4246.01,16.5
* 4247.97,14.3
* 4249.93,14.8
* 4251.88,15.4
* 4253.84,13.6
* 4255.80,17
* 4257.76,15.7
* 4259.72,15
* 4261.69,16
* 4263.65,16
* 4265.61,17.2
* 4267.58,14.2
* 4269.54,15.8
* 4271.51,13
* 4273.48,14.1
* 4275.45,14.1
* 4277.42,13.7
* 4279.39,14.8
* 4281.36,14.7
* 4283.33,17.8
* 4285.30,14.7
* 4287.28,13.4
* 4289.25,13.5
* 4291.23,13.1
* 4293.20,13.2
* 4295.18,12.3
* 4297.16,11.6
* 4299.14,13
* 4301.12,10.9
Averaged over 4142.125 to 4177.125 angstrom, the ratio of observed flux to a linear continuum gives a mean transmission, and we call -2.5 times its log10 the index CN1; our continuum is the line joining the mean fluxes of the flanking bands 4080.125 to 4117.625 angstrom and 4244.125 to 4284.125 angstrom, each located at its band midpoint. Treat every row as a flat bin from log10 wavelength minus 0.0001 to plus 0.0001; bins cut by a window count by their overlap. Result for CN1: 0.14 mag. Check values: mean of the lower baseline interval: 15.2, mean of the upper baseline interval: 15.2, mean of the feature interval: 13.4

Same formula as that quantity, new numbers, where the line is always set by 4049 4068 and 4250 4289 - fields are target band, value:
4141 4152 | 0.12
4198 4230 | 0.02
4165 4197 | 0.10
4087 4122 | -0.09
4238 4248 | -0.04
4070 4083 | -0.01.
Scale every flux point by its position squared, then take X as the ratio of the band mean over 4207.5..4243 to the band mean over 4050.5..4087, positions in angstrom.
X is 1.1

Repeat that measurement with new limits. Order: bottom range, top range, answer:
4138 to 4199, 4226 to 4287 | 1.16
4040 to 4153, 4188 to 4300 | 1.05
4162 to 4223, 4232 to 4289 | 1.11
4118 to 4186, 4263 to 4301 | 1.06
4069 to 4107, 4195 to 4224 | 1.08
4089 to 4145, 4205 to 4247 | 1.04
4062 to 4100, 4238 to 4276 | 1.14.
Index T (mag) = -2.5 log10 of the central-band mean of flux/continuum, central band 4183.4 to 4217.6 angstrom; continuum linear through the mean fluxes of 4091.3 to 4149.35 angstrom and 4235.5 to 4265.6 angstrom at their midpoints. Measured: 0.08 mag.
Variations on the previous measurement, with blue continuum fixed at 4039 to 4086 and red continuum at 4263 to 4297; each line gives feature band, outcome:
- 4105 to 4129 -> -0.11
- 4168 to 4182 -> 0.06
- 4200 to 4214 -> -0.07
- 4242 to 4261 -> -0.06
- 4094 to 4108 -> 0.07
